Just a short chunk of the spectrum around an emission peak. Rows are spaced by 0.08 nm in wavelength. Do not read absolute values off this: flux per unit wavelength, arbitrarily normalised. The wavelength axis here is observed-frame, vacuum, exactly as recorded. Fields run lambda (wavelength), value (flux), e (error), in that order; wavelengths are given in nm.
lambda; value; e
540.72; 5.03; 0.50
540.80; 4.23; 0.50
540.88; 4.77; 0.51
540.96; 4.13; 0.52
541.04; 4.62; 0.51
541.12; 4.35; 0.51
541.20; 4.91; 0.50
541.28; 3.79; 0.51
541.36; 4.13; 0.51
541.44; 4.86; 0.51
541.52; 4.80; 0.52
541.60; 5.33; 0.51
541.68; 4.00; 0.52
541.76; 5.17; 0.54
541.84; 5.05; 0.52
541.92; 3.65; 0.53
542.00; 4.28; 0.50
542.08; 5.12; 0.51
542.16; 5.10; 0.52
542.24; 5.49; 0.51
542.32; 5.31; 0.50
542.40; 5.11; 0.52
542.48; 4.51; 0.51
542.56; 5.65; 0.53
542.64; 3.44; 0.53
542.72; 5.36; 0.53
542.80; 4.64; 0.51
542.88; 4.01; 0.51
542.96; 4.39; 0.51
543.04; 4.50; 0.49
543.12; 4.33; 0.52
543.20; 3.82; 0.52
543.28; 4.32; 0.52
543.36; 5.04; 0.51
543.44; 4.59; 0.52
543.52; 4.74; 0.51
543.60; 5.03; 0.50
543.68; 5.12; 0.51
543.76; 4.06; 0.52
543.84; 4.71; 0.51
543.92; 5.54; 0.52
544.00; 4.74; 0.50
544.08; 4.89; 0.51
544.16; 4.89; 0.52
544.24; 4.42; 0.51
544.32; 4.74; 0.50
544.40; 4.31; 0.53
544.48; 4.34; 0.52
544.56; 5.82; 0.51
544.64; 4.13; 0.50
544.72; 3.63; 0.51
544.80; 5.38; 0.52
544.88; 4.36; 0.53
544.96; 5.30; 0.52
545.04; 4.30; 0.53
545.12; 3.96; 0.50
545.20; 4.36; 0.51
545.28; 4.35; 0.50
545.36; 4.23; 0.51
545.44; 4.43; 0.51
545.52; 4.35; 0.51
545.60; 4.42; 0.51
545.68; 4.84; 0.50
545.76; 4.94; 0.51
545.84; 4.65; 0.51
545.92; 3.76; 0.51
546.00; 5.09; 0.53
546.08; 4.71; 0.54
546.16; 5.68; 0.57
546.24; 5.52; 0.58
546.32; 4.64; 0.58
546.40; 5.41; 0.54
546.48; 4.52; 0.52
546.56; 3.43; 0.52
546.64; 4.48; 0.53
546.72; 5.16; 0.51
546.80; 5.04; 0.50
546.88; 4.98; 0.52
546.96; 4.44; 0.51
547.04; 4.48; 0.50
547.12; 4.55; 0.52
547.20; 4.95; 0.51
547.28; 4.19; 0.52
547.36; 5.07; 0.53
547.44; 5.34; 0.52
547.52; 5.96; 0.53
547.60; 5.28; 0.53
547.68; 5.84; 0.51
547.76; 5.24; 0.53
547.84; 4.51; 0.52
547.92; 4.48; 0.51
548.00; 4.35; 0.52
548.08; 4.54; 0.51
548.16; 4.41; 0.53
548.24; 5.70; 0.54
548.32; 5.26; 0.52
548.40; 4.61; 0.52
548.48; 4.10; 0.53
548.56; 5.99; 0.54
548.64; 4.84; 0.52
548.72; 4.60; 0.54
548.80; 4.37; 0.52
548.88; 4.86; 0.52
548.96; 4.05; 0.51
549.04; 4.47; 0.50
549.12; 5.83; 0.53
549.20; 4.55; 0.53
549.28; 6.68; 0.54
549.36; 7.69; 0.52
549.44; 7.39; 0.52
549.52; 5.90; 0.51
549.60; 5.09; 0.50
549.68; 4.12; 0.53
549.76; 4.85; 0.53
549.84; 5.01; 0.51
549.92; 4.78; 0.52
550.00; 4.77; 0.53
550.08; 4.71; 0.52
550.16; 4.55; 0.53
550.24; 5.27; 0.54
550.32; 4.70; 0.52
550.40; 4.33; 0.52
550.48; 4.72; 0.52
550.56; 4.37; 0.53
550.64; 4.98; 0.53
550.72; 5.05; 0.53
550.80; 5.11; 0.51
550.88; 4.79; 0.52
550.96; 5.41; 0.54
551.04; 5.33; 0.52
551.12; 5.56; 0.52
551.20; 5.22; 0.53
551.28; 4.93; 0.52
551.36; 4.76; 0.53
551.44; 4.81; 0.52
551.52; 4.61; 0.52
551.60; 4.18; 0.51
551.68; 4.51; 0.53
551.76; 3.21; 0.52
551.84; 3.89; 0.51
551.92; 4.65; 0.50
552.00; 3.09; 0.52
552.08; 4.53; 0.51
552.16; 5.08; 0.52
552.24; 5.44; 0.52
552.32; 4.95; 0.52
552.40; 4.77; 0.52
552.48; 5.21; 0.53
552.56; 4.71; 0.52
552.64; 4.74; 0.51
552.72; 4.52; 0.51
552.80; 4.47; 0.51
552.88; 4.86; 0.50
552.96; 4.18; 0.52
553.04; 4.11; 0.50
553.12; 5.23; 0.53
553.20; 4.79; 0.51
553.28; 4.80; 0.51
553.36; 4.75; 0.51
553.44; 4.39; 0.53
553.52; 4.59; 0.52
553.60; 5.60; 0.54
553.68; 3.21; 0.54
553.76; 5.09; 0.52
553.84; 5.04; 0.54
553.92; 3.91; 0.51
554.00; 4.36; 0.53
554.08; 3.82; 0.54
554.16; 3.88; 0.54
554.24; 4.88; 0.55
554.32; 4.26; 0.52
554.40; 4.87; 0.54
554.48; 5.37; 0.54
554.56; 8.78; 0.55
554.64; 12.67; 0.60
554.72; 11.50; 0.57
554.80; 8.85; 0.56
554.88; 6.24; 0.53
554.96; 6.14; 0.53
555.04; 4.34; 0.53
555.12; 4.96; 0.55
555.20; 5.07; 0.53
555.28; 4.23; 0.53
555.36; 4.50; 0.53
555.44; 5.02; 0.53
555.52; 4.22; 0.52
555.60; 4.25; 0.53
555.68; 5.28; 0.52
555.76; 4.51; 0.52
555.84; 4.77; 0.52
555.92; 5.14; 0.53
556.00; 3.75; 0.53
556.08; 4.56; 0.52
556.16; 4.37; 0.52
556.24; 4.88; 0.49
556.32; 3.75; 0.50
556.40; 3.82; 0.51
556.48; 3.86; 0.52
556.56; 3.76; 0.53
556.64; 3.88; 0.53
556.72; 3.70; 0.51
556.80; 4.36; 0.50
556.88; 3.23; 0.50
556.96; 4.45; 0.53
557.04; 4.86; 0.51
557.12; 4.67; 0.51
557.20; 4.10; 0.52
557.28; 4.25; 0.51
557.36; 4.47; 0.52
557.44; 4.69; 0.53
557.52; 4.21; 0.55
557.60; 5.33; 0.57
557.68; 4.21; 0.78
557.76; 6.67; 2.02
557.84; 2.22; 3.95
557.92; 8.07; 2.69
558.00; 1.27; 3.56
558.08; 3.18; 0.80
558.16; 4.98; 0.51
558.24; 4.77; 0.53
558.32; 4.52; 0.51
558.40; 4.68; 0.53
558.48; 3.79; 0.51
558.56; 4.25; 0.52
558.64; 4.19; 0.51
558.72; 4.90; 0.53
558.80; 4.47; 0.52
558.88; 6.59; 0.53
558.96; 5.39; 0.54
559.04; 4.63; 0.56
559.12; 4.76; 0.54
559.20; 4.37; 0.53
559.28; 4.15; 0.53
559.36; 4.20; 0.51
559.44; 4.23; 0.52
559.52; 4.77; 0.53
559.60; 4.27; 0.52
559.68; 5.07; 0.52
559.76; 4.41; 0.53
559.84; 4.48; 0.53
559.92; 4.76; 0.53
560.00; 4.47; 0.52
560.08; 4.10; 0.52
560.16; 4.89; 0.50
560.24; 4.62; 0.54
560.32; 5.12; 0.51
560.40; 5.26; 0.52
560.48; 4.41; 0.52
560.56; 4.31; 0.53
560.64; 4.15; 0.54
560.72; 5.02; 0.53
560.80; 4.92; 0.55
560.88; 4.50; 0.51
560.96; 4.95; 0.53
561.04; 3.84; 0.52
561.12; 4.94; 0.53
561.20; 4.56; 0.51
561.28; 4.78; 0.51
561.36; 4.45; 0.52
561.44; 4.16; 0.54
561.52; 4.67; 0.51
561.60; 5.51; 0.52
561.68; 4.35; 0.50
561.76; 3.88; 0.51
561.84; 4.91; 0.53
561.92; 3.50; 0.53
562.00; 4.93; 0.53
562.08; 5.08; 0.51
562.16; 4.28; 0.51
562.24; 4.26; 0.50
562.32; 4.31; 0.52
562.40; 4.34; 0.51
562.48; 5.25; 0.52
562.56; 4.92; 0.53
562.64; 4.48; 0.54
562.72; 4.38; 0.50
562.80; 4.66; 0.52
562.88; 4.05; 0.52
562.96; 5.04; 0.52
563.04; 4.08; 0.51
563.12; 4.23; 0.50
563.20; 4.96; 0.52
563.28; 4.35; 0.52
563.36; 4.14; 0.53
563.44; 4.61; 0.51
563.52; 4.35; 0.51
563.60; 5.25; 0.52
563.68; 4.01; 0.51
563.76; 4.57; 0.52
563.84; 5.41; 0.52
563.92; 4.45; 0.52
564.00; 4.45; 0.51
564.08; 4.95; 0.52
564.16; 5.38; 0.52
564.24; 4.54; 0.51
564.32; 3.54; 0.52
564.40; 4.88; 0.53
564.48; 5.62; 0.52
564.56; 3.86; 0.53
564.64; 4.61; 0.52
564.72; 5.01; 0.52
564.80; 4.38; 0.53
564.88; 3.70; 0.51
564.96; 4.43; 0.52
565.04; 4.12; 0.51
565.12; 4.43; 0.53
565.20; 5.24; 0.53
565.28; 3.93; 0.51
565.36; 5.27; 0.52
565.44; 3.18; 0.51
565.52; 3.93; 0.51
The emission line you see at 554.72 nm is [O III] 5007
